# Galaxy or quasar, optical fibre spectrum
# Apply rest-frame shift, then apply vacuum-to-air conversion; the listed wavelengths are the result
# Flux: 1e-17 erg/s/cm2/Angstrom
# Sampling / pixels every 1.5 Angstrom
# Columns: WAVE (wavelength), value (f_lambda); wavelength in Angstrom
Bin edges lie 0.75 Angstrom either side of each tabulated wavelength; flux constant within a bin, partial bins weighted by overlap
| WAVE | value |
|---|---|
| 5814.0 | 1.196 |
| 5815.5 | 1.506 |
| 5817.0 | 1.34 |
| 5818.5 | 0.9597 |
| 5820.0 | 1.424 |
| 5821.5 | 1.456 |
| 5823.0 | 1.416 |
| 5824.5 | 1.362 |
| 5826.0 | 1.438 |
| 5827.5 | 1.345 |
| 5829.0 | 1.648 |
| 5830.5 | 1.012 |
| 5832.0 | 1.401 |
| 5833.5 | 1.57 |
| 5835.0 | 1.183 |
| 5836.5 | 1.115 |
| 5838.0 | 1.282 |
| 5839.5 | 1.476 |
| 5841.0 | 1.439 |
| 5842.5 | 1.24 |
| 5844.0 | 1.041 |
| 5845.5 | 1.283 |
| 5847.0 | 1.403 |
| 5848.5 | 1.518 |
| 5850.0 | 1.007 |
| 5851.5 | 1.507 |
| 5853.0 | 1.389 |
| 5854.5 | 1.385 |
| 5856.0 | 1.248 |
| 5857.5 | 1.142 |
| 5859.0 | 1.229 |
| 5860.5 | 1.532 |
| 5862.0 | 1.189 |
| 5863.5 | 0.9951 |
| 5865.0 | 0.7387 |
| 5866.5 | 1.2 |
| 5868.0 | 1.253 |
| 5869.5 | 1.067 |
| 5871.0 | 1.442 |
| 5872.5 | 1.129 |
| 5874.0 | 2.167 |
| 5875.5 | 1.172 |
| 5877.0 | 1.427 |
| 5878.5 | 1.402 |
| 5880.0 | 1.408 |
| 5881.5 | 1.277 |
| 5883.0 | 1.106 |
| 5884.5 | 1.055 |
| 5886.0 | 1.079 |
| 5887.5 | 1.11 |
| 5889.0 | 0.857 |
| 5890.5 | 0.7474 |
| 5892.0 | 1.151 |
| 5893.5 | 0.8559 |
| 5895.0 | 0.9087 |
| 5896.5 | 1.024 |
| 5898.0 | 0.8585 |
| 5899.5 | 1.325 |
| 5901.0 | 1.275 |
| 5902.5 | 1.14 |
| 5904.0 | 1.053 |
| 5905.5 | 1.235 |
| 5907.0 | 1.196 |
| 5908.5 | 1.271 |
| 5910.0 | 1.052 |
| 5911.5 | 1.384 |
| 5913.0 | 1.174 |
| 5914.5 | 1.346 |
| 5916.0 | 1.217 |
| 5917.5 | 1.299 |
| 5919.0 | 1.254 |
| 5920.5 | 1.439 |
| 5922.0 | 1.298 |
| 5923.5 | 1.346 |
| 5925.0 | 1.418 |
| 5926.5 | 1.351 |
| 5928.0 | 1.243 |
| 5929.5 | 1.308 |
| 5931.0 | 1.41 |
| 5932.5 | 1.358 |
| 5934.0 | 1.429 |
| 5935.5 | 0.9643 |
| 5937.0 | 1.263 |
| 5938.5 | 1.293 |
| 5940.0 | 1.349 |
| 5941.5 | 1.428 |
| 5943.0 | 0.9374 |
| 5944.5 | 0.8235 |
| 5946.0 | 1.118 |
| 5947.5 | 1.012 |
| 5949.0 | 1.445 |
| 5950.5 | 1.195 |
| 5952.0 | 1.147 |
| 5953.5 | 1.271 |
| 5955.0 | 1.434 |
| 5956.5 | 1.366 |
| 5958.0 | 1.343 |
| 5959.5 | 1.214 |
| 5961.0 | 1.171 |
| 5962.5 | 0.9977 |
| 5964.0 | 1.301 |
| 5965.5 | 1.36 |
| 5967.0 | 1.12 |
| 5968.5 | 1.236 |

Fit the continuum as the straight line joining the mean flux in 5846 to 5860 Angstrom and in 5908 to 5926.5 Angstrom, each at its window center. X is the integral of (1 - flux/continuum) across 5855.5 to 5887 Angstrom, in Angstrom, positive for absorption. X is 1.48 Angstrom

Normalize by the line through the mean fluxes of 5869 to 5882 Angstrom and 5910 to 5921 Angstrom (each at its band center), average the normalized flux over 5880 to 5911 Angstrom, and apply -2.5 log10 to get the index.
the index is 0.22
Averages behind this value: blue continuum 1.4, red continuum 1.28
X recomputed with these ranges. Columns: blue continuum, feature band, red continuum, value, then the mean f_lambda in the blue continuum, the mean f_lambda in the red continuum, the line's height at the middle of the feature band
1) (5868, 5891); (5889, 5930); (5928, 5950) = 1.5 Angstrom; 1.24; 1.22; 1.23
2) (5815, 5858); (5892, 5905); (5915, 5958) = 2.3 Angstrom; 1.33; 1.27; 1.29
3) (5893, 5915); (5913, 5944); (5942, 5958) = -3.3 Angstrom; 1.14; 1.19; 1.17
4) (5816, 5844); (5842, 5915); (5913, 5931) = 6.7 Angstrom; 1.33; 1.32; 1.32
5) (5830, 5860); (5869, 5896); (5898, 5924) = 1.7 Angstrom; 1.3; 1.24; 1.27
